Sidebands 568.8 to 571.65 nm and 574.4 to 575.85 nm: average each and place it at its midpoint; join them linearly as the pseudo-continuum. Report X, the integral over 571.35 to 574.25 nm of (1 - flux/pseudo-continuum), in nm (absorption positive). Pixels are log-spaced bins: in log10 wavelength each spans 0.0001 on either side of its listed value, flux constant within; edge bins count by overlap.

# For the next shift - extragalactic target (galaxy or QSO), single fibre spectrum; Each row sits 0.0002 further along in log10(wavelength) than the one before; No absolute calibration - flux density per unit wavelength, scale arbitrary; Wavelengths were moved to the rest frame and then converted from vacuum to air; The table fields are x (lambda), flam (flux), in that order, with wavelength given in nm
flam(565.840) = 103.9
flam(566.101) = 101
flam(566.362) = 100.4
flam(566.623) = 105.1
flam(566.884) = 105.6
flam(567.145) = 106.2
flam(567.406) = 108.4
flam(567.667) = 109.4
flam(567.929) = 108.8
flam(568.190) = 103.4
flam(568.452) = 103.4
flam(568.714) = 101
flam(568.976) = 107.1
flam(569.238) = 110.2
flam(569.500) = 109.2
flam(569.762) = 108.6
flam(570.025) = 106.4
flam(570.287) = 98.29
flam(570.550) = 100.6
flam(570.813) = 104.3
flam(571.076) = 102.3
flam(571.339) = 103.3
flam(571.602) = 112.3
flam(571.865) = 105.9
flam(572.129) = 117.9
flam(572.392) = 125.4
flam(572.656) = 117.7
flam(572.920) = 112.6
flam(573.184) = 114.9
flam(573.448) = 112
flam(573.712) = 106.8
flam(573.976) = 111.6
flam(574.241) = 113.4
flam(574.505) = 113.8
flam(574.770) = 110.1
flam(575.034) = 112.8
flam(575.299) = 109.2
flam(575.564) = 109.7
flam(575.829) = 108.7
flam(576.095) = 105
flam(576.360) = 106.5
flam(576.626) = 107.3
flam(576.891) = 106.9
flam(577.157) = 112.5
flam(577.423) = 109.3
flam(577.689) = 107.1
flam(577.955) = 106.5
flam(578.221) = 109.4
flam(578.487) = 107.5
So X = -0.13 nm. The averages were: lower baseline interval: 105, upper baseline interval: 111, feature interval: 113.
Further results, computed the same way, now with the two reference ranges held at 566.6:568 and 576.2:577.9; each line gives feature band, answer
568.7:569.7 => 0.00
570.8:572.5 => -0.04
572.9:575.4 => -0.09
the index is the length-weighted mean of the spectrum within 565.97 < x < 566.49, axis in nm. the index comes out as 101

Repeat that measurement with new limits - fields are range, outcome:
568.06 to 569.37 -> 105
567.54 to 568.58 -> 106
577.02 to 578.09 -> 109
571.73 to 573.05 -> 116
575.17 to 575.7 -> 109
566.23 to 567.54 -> 105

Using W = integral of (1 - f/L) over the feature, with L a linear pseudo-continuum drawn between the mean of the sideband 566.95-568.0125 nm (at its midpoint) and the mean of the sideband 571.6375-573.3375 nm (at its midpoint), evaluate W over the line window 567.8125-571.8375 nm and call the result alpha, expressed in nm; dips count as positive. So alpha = 0.22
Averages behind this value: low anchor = 108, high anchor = 115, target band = 105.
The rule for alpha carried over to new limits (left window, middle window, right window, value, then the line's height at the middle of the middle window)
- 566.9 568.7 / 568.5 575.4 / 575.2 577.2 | -0.15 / 107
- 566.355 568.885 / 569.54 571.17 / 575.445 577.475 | 0.04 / 106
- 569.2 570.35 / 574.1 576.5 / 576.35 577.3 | -0.04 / 108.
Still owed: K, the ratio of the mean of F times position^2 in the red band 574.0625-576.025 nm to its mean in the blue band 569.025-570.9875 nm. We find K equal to 1.1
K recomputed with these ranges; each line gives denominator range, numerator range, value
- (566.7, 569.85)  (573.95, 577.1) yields 1.05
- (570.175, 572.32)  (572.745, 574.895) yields 1.06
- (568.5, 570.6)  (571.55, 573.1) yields 1.11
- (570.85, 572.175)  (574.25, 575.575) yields 1.05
